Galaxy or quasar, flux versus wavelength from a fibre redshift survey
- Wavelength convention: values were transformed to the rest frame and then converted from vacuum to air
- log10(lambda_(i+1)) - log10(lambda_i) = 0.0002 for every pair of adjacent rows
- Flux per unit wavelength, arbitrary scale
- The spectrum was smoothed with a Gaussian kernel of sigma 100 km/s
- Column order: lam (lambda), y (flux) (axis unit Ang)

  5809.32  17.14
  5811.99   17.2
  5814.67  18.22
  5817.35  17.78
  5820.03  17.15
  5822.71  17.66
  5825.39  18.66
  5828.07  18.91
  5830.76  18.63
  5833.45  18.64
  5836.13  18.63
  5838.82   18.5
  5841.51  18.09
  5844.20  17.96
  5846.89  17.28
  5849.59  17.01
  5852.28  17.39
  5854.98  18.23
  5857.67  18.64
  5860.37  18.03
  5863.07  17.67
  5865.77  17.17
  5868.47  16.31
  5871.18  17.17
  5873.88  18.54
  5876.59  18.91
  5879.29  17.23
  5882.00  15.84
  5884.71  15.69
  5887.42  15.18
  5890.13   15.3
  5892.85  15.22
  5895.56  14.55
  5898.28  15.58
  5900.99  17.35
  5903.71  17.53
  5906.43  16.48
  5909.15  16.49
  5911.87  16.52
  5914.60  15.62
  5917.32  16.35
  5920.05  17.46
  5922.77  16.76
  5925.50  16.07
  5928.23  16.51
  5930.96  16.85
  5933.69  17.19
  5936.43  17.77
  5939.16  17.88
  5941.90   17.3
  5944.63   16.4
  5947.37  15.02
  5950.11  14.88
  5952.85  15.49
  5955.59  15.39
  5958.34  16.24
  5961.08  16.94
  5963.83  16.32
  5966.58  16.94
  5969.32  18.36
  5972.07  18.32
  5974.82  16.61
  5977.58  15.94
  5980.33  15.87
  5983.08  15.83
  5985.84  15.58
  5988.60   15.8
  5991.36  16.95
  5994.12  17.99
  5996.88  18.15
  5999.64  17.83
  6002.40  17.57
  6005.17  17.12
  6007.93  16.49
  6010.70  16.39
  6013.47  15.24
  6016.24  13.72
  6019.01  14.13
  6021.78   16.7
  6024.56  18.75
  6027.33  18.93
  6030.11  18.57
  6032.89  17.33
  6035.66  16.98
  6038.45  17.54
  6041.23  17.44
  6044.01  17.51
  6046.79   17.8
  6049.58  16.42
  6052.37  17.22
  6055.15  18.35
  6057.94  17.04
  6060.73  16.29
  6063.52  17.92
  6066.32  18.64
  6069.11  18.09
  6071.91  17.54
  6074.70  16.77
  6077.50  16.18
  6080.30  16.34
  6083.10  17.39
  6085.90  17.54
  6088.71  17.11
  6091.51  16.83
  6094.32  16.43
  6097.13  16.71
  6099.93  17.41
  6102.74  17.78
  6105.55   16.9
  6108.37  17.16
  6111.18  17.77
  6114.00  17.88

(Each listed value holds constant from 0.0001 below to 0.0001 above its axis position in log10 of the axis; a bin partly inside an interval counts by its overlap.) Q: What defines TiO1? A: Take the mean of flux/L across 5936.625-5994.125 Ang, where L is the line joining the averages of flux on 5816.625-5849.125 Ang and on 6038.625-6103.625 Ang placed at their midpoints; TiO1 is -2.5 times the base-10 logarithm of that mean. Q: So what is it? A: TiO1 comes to 0.07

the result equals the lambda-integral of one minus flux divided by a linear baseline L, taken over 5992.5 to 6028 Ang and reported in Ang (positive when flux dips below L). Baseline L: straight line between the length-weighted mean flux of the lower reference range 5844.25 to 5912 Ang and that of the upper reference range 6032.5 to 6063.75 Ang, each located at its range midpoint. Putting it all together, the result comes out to 0.8 Ang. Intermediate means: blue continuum 16.9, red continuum 17.3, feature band 16.8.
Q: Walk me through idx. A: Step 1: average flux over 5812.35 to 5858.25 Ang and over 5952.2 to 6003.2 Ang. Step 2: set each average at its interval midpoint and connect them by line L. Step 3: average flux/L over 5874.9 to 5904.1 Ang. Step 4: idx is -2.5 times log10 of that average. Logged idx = 0.09 mag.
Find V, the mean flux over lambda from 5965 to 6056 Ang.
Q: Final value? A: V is 17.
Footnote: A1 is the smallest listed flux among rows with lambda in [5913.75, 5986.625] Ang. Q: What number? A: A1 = 14.88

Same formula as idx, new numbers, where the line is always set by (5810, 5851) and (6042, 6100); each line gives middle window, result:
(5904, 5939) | 0.061 mag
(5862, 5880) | 0.018 mag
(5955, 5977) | 0.041 mag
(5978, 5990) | 0.112 mag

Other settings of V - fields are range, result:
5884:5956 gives 16.3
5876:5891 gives 16.3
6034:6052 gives 17.3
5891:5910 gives 16.1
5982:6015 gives 16.7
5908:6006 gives 16.7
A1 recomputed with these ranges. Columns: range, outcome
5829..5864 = 17.01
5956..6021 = 13.72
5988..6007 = 15.8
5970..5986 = 15.58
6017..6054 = 14.13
